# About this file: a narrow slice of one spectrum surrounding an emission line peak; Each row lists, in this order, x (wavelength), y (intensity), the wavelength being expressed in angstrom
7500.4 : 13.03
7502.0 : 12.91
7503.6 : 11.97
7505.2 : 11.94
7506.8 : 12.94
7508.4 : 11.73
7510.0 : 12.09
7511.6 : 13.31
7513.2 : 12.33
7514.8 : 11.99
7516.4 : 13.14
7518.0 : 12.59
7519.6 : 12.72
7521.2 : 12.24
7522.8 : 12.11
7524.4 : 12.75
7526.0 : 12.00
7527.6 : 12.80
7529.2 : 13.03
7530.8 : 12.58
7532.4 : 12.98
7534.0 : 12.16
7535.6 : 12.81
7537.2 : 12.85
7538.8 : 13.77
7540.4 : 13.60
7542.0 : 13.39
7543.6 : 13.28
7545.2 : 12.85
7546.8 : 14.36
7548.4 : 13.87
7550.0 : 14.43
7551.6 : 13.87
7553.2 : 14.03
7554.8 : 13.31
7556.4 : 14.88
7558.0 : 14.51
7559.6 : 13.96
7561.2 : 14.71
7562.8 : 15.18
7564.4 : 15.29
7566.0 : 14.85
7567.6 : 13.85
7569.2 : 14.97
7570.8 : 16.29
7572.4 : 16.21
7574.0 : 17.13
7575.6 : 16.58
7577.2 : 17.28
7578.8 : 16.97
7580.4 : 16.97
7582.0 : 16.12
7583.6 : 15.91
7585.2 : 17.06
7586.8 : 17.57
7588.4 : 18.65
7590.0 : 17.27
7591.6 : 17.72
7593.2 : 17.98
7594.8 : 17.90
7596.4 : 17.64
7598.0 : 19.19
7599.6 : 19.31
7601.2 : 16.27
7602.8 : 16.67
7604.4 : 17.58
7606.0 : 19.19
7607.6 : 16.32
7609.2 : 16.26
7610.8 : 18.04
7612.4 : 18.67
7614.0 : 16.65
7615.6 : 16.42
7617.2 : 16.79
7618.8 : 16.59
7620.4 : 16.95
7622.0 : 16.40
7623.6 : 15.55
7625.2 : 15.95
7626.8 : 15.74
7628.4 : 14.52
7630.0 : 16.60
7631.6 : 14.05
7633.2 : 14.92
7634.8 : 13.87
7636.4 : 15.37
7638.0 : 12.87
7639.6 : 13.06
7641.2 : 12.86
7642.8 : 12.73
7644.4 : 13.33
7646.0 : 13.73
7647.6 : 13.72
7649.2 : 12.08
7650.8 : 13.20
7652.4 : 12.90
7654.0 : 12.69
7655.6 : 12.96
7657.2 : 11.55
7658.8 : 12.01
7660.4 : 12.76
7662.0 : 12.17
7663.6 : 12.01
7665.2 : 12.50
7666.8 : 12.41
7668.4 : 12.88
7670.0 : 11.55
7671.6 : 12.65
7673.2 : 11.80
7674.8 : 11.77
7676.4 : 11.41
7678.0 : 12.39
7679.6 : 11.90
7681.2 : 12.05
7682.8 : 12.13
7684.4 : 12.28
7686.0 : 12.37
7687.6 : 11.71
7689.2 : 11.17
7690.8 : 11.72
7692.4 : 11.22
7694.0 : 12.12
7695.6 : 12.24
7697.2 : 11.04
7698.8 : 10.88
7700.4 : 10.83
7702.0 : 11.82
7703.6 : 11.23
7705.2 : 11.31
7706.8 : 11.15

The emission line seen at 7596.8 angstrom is Mg II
